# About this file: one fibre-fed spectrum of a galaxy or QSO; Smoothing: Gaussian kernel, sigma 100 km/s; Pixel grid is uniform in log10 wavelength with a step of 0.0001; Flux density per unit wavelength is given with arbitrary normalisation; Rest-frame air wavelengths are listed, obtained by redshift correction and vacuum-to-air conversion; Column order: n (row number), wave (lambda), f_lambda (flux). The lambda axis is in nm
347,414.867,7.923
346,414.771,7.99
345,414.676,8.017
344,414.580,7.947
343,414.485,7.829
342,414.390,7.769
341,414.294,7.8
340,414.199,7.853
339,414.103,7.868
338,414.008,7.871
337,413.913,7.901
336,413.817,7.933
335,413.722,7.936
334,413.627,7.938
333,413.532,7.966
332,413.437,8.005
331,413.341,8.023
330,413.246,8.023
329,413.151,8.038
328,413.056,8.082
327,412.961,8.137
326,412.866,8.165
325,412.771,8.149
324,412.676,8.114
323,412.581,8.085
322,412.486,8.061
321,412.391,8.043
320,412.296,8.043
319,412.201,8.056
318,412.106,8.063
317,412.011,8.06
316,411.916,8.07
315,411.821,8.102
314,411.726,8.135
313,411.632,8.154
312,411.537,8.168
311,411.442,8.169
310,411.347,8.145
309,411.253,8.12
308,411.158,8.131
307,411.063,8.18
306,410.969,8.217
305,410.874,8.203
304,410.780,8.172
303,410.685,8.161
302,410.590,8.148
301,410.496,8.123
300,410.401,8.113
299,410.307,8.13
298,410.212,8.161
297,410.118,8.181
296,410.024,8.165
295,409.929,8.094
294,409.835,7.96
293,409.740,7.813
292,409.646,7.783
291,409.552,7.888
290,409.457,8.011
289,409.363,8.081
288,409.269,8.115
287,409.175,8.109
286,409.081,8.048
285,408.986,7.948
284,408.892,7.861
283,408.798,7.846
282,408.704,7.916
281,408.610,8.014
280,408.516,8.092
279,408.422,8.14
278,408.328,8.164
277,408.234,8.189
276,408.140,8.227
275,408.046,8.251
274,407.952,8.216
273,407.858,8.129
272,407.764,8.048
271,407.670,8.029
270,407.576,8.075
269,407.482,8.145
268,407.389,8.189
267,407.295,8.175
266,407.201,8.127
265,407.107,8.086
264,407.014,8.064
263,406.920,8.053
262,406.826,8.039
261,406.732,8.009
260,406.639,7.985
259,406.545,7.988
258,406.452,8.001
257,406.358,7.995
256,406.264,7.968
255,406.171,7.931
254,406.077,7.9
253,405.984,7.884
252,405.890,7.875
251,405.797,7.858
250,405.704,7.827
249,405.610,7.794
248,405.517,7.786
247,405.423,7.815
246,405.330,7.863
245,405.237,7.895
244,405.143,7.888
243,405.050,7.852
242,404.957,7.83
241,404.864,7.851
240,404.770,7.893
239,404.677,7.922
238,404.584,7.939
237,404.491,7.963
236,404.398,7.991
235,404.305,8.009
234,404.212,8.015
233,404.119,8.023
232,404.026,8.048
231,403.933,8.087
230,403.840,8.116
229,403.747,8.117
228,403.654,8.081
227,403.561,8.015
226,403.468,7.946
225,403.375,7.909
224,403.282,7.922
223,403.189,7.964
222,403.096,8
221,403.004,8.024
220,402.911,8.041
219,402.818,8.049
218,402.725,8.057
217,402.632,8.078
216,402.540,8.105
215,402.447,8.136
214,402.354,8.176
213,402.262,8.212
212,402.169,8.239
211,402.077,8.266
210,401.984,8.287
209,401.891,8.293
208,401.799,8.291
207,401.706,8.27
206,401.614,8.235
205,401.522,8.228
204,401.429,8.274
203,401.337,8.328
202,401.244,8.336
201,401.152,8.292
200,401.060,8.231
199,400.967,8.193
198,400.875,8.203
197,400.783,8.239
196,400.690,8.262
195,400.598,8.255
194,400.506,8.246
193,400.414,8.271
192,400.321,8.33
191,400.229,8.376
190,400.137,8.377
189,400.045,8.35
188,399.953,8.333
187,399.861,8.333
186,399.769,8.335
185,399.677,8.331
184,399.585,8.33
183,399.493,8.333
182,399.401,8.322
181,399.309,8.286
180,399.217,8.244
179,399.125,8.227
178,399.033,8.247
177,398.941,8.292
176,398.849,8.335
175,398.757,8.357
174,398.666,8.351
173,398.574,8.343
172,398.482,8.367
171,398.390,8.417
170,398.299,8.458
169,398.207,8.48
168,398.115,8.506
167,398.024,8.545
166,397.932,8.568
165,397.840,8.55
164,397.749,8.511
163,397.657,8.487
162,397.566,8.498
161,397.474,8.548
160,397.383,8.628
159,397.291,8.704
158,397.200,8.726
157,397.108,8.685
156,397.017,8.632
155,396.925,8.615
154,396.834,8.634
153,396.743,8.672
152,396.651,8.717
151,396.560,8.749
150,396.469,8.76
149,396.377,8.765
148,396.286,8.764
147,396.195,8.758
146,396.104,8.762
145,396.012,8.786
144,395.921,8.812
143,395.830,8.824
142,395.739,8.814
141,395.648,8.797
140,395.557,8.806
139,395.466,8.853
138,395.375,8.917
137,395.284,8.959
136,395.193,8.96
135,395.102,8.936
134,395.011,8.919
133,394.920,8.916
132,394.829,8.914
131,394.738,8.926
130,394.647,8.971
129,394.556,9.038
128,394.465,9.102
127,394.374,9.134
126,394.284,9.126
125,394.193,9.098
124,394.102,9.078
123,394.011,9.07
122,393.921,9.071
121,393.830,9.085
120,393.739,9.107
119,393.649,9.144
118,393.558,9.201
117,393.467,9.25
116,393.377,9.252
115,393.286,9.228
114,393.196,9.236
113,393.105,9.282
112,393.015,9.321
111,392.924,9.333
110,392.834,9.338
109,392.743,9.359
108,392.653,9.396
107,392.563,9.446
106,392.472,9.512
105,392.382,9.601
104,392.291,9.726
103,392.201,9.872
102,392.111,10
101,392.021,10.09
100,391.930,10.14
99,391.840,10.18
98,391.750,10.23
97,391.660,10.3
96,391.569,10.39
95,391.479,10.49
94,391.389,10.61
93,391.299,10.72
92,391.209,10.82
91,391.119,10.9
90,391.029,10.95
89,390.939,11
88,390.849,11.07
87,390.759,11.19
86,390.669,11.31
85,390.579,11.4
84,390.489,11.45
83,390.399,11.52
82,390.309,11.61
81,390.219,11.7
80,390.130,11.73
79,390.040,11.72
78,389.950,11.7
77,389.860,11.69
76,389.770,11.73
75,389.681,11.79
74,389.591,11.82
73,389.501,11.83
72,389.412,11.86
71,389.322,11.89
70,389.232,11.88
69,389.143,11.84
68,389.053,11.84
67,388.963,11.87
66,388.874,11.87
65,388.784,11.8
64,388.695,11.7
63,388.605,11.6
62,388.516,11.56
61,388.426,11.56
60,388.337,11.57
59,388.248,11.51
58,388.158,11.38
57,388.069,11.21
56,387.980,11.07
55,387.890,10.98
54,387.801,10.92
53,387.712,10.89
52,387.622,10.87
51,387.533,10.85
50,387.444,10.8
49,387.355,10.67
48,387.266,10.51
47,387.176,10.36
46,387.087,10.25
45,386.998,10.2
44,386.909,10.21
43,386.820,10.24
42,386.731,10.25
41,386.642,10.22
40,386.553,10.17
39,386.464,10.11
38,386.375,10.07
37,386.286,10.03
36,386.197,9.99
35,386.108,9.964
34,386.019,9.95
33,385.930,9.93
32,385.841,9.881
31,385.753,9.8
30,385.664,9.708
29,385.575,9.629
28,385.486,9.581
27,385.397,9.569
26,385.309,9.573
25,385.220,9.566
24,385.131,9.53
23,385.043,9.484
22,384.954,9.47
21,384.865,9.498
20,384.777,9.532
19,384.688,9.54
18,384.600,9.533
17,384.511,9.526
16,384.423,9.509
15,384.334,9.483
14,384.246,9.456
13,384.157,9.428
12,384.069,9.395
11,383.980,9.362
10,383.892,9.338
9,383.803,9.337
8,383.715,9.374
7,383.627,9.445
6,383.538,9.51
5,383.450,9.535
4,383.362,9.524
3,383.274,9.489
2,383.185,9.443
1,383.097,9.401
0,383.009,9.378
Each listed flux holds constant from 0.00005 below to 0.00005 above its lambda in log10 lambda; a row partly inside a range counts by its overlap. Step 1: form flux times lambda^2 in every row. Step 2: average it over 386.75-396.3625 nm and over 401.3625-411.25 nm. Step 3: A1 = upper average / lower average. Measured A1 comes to 0.85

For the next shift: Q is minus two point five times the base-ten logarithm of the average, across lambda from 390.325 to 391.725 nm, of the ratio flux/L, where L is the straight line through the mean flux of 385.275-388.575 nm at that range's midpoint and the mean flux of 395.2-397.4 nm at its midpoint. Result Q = -0.13 mag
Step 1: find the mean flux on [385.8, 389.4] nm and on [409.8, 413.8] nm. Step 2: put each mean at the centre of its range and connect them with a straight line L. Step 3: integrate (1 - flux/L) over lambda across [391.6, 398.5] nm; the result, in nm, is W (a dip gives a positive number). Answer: 0.68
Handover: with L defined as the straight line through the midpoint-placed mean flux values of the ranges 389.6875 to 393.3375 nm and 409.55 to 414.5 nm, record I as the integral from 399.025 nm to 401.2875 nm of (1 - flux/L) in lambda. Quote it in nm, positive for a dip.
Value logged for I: 0.28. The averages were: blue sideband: 10.5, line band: 8.29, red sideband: 8.05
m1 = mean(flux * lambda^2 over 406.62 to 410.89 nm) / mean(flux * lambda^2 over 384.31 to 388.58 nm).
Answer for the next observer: 0.88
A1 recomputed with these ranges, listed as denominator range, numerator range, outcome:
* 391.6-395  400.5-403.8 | 0.91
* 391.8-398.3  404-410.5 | 0.94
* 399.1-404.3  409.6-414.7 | 1.03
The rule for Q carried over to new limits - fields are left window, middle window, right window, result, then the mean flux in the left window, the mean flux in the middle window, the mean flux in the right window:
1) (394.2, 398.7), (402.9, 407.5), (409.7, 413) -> 0.052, 8.73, 7.97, 8.11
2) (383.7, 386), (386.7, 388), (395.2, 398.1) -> -0.134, 9.55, 10.6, 8.71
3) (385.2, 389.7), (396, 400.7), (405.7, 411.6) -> 0.110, 10.8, 8.47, 8.06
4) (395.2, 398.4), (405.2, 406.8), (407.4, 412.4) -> 0.048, 8.69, 7.91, 8.09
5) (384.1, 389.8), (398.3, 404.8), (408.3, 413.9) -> 0.107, 10.5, 8.19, 8.07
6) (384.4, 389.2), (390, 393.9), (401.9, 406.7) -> -0.051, 10.5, 10.2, 7.99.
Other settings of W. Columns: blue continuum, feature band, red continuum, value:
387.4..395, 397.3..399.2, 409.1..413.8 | 0.24 nm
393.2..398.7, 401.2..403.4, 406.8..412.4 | 0.08 nm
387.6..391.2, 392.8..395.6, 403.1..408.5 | 0.37 nm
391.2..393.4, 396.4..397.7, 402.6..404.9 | 0.06 nm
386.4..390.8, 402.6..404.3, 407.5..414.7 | 0.21 nm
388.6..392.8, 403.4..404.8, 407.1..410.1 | 0.13 nm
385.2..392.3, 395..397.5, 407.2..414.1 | 0.28 nm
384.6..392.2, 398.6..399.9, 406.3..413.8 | 0.15 nm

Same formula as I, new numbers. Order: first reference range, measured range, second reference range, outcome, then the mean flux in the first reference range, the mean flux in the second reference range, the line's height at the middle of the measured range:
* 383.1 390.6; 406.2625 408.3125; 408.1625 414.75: 0.089 nm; 10.5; 8.04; 8.46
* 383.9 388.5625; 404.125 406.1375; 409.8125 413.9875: 0.174 nm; 10.2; 8.09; 8.64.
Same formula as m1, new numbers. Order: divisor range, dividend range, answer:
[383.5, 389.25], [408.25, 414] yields 0.89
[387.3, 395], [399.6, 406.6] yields 0.82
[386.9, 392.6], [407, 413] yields 0.81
